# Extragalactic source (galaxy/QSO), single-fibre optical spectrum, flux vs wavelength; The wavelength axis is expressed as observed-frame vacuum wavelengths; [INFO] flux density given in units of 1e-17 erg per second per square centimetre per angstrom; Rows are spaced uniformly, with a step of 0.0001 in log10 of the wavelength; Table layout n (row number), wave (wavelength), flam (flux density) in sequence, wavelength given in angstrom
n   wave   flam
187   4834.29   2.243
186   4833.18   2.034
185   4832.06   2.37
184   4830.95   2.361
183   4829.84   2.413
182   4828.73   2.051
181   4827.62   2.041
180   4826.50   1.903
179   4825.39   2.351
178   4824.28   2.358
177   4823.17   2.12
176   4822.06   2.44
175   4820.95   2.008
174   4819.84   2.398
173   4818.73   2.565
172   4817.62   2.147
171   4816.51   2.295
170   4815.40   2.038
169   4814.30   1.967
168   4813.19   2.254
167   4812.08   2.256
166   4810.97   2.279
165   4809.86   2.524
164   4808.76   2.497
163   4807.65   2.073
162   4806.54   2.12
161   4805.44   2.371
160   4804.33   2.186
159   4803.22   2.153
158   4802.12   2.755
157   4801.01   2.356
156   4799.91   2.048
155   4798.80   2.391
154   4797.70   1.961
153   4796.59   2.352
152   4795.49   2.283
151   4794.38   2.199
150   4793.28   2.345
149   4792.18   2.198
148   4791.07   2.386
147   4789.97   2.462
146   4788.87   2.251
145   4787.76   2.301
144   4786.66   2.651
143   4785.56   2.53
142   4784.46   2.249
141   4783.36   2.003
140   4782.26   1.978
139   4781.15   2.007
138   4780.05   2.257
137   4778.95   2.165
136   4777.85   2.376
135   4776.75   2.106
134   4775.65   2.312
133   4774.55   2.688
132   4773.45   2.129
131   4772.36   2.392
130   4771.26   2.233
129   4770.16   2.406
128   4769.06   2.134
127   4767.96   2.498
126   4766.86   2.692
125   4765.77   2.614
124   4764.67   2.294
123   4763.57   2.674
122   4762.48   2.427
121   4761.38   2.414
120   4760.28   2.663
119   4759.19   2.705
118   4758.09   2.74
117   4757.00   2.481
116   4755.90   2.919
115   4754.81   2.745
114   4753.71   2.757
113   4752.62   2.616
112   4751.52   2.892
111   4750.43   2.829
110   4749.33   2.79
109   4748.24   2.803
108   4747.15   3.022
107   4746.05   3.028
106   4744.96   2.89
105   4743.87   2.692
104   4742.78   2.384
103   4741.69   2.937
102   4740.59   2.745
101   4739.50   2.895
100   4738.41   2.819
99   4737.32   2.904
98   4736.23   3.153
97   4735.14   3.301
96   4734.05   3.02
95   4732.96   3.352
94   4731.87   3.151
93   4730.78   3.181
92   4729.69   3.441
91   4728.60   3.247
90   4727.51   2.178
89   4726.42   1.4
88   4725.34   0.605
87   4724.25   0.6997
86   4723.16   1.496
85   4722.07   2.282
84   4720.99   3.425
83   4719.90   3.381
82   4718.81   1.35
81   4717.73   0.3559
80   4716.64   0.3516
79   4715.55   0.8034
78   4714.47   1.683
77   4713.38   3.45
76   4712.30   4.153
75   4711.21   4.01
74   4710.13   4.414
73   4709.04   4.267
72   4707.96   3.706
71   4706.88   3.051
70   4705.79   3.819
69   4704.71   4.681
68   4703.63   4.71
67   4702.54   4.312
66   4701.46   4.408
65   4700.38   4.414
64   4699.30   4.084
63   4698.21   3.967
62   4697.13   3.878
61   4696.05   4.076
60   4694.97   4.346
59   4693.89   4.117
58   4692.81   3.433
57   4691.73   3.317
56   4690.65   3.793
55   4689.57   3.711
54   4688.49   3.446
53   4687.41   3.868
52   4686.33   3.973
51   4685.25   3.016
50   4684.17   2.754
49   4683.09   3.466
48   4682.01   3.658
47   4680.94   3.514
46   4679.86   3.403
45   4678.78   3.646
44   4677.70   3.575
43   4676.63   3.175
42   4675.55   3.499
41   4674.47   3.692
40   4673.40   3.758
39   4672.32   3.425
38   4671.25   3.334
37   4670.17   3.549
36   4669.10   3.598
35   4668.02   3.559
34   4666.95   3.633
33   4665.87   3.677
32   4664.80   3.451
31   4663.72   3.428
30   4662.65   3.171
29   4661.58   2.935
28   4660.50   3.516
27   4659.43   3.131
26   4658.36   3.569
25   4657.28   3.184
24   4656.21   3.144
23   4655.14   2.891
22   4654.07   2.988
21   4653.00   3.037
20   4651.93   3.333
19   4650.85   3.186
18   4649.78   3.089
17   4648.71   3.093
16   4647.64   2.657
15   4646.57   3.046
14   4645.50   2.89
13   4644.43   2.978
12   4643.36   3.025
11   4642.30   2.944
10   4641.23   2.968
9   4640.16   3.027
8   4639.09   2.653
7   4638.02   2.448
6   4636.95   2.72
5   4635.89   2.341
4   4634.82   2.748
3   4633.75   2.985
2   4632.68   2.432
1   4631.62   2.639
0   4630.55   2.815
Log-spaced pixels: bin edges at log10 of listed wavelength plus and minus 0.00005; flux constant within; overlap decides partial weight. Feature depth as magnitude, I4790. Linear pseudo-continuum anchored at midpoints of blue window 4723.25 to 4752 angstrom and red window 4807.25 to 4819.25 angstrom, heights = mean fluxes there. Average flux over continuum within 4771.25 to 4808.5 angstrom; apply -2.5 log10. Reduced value 0.06 mag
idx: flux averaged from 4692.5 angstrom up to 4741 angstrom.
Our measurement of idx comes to 3.08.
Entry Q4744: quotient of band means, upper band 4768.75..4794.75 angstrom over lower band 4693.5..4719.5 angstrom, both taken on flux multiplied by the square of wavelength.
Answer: 0.7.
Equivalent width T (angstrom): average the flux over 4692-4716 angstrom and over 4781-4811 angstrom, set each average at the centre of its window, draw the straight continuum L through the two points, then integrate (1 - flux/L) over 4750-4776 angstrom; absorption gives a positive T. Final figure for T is 2.6 angstrom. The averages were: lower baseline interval 3.81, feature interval 2.55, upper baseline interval 2.29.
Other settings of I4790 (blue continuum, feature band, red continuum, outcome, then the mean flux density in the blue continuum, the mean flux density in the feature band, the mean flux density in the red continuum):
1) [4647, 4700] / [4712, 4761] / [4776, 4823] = 0.12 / 3.47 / 2.54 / 2.27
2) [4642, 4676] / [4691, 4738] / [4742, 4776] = -0.07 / 3.27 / 3.1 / 2.61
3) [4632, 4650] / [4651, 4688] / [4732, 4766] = -0.20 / 2.82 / 3.4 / 2.8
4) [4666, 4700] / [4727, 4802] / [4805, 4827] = 0.09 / 3.63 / 2.57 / 2.25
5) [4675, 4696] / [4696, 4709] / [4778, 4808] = -0.21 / 3.58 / 4.1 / 2.26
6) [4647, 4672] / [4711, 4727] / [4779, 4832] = 0.43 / 3.27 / 1.92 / 2.26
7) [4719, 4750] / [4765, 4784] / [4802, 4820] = 0.08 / 2.67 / 2.29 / 2.27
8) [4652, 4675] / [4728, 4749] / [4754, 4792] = -0.11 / 3.37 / 2.99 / 2.41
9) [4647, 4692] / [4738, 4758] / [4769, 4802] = -0.06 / 3.38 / 2.79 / 2.28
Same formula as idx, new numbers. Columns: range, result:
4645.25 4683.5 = 3.33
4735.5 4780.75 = 2.62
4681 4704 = 3.83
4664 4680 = 3.53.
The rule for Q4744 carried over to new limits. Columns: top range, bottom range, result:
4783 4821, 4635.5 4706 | 0.70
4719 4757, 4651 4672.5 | 0.84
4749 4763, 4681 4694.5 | 0.78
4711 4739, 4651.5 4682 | 0.73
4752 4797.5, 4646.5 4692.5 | 0.74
